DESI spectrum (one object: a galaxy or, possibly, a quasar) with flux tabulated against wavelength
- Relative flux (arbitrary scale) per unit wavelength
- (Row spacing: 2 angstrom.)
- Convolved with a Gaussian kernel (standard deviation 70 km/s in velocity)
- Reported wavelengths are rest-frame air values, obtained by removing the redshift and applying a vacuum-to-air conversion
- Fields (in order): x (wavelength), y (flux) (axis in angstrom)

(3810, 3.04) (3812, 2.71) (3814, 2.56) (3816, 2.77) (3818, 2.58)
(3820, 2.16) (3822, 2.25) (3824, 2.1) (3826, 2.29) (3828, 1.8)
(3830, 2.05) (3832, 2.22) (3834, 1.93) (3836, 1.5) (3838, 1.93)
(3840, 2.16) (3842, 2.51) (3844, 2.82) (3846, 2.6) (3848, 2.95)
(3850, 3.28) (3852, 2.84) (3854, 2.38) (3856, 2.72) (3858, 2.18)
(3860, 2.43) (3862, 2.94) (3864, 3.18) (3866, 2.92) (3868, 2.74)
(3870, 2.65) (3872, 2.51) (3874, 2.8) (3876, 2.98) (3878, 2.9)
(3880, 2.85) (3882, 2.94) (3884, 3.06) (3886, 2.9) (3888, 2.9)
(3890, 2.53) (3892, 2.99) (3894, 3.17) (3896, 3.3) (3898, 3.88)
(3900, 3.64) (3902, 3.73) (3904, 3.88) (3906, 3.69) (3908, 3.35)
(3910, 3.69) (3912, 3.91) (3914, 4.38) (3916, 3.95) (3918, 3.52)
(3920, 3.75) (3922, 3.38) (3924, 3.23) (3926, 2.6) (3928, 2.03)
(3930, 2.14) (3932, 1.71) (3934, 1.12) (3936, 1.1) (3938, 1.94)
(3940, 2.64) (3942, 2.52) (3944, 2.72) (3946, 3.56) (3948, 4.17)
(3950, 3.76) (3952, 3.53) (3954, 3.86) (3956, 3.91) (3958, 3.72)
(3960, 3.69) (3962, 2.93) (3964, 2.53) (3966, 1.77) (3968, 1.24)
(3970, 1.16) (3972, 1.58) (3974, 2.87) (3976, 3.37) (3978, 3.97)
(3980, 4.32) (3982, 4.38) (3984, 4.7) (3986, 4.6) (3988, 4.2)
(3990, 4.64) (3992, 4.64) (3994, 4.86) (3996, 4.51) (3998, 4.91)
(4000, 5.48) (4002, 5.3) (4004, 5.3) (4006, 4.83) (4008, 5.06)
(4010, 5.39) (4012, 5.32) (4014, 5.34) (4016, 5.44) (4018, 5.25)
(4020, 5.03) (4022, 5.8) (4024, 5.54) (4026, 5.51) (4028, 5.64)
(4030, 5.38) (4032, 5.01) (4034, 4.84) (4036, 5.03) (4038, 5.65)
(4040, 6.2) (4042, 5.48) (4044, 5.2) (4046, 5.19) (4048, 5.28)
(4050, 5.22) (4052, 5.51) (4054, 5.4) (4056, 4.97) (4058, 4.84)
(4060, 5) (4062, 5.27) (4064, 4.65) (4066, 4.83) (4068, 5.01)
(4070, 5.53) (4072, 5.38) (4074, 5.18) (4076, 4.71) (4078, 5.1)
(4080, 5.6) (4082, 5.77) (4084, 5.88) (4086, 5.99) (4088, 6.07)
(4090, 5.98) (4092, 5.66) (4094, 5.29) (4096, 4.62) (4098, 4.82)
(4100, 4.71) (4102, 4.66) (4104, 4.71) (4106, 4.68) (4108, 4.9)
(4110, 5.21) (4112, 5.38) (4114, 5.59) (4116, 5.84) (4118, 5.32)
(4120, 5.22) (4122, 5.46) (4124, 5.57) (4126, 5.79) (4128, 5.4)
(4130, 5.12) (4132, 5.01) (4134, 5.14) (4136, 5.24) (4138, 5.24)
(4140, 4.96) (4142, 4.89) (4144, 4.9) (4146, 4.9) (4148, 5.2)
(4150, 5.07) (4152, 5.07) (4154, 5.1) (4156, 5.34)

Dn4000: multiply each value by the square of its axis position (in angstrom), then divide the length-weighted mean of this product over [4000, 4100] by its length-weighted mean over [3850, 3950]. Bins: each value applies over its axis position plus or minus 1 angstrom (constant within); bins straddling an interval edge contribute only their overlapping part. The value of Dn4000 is 1.9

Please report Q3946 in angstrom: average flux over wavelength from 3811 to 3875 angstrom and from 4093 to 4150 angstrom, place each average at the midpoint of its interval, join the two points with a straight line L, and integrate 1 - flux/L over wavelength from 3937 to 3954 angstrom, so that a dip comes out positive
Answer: 1.6 angstrom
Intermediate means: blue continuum 2.48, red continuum 5.13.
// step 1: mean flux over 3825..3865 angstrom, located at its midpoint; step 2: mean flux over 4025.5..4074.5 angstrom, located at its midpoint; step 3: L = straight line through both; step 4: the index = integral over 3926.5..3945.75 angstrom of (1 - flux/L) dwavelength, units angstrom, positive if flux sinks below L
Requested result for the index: 8.5 angstrom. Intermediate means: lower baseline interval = 2.44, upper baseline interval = 5.25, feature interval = 2.07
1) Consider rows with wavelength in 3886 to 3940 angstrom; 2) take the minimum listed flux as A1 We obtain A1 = 1.1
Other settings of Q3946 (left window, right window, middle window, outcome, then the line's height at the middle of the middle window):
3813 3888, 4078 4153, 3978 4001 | -3.75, 3.98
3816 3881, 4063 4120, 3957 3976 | 6.89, 3.84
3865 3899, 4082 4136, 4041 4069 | -2.27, 4.75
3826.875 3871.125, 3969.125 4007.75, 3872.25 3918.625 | -3.86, 3.06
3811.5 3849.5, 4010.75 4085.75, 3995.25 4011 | -1.42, 4.69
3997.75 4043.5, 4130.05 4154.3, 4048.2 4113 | -0.02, 5.2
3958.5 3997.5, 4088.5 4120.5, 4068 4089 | -2.89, 4.83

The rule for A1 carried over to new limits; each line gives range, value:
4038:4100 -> 4.62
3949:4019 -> 1.16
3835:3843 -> 1.5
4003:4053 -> 4.83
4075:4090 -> 4.71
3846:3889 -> 2.18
